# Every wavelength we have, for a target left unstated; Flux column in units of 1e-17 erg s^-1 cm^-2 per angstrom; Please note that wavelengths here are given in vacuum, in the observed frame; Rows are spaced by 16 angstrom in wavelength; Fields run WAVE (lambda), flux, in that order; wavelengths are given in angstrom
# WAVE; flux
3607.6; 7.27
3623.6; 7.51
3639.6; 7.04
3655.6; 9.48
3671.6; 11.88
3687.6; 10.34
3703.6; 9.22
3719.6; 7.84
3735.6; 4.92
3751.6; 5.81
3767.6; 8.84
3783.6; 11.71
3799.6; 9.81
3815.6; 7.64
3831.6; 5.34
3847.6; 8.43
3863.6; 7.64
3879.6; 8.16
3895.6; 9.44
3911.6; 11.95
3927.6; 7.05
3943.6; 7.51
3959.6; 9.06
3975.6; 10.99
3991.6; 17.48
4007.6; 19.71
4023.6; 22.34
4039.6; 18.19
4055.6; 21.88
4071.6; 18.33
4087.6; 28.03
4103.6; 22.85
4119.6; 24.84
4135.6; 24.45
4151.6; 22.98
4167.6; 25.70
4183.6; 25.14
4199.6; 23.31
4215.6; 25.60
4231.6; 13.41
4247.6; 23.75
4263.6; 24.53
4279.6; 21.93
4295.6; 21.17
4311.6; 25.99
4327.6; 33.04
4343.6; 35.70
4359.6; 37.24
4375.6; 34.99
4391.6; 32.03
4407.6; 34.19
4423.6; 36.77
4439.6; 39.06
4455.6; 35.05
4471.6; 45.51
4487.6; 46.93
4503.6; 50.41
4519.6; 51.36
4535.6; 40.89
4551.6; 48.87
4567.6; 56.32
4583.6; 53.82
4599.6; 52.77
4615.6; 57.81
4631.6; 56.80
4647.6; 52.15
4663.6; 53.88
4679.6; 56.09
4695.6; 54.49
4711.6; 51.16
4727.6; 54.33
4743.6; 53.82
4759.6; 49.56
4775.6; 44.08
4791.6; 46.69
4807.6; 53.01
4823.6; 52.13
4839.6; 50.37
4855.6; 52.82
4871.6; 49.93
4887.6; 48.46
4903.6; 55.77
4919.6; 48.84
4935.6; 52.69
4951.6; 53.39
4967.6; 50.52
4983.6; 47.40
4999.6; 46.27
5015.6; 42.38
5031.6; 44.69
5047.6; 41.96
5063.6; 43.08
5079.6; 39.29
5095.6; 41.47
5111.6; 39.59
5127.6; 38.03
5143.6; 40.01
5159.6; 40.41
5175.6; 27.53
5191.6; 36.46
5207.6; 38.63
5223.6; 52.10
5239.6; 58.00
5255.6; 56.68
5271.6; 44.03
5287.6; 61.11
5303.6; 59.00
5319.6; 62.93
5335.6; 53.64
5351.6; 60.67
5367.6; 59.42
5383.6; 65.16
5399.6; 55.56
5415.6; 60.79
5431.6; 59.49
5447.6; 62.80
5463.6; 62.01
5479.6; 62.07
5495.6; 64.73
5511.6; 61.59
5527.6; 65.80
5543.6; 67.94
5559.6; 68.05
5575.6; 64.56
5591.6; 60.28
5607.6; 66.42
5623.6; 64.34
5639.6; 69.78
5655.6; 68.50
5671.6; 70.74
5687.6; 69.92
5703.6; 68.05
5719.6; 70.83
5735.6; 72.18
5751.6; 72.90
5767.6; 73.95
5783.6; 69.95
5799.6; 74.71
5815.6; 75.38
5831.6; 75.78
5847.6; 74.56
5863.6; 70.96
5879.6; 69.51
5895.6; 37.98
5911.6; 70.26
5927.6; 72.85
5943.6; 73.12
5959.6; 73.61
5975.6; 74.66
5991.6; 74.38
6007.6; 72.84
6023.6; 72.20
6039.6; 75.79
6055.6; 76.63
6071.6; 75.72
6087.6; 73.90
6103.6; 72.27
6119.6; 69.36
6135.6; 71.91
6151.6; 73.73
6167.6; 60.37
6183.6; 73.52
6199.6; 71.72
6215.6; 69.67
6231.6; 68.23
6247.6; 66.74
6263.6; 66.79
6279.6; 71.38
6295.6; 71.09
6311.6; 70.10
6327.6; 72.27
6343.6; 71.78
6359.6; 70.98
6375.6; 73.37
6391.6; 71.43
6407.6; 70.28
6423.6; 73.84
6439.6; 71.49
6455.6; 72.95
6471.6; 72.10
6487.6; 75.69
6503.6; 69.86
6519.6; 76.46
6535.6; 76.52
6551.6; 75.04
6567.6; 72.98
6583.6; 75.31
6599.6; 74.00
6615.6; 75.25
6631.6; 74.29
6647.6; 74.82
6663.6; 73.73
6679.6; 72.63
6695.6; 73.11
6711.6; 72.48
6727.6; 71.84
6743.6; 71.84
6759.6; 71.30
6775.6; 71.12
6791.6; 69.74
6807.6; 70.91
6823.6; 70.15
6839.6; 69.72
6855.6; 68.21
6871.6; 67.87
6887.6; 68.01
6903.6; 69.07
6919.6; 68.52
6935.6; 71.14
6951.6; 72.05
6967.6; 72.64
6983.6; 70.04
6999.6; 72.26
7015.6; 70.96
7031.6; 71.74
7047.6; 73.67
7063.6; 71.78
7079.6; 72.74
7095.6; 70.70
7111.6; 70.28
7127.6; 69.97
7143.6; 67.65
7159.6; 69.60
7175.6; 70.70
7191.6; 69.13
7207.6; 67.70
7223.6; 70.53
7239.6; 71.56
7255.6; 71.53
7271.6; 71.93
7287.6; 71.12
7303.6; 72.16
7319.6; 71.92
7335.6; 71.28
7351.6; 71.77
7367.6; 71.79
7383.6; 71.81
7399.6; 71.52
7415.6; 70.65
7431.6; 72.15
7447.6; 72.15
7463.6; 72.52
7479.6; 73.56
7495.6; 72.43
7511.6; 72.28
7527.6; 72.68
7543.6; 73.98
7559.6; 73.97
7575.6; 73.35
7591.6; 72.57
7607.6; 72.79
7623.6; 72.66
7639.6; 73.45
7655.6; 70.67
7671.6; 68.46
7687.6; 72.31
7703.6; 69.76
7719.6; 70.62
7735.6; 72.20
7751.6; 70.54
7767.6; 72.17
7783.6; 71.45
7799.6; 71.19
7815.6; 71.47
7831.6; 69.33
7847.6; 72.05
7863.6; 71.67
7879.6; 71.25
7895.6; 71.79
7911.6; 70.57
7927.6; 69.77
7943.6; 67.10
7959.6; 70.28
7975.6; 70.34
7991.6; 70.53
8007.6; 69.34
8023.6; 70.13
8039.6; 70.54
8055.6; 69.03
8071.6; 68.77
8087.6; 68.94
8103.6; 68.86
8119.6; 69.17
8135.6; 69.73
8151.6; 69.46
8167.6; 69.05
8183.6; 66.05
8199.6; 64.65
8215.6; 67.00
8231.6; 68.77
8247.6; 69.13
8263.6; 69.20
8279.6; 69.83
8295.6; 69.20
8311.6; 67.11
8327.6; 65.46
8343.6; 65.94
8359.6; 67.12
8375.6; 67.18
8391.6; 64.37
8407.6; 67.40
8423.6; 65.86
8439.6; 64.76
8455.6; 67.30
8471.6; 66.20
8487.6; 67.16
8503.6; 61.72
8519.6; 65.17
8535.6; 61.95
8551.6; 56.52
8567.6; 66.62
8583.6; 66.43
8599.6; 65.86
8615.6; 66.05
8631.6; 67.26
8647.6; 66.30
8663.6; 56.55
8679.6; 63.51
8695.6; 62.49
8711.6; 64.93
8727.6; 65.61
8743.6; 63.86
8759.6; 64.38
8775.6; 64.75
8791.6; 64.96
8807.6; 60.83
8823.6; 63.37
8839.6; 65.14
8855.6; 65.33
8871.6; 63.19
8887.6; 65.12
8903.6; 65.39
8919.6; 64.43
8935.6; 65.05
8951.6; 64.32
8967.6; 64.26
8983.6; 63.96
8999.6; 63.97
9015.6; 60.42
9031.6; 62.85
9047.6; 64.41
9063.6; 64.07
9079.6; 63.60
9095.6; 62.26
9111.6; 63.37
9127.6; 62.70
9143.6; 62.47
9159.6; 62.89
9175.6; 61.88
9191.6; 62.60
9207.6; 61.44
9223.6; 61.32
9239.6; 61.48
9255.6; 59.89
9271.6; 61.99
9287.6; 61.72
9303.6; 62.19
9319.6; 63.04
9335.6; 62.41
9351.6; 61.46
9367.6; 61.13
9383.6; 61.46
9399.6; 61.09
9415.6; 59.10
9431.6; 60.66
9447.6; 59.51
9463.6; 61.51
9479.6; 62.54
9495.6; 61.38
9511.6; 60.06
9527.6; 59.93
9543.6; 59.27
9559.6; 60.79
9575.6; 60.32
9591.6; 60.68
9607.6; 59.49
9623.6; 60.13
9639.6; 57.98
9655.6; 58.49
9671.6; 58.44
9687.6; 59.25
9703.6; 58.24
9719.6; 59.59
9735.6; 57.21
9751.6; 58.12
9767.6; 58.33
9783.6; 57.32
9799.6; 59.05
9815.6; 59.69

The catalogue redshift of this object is 0.000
